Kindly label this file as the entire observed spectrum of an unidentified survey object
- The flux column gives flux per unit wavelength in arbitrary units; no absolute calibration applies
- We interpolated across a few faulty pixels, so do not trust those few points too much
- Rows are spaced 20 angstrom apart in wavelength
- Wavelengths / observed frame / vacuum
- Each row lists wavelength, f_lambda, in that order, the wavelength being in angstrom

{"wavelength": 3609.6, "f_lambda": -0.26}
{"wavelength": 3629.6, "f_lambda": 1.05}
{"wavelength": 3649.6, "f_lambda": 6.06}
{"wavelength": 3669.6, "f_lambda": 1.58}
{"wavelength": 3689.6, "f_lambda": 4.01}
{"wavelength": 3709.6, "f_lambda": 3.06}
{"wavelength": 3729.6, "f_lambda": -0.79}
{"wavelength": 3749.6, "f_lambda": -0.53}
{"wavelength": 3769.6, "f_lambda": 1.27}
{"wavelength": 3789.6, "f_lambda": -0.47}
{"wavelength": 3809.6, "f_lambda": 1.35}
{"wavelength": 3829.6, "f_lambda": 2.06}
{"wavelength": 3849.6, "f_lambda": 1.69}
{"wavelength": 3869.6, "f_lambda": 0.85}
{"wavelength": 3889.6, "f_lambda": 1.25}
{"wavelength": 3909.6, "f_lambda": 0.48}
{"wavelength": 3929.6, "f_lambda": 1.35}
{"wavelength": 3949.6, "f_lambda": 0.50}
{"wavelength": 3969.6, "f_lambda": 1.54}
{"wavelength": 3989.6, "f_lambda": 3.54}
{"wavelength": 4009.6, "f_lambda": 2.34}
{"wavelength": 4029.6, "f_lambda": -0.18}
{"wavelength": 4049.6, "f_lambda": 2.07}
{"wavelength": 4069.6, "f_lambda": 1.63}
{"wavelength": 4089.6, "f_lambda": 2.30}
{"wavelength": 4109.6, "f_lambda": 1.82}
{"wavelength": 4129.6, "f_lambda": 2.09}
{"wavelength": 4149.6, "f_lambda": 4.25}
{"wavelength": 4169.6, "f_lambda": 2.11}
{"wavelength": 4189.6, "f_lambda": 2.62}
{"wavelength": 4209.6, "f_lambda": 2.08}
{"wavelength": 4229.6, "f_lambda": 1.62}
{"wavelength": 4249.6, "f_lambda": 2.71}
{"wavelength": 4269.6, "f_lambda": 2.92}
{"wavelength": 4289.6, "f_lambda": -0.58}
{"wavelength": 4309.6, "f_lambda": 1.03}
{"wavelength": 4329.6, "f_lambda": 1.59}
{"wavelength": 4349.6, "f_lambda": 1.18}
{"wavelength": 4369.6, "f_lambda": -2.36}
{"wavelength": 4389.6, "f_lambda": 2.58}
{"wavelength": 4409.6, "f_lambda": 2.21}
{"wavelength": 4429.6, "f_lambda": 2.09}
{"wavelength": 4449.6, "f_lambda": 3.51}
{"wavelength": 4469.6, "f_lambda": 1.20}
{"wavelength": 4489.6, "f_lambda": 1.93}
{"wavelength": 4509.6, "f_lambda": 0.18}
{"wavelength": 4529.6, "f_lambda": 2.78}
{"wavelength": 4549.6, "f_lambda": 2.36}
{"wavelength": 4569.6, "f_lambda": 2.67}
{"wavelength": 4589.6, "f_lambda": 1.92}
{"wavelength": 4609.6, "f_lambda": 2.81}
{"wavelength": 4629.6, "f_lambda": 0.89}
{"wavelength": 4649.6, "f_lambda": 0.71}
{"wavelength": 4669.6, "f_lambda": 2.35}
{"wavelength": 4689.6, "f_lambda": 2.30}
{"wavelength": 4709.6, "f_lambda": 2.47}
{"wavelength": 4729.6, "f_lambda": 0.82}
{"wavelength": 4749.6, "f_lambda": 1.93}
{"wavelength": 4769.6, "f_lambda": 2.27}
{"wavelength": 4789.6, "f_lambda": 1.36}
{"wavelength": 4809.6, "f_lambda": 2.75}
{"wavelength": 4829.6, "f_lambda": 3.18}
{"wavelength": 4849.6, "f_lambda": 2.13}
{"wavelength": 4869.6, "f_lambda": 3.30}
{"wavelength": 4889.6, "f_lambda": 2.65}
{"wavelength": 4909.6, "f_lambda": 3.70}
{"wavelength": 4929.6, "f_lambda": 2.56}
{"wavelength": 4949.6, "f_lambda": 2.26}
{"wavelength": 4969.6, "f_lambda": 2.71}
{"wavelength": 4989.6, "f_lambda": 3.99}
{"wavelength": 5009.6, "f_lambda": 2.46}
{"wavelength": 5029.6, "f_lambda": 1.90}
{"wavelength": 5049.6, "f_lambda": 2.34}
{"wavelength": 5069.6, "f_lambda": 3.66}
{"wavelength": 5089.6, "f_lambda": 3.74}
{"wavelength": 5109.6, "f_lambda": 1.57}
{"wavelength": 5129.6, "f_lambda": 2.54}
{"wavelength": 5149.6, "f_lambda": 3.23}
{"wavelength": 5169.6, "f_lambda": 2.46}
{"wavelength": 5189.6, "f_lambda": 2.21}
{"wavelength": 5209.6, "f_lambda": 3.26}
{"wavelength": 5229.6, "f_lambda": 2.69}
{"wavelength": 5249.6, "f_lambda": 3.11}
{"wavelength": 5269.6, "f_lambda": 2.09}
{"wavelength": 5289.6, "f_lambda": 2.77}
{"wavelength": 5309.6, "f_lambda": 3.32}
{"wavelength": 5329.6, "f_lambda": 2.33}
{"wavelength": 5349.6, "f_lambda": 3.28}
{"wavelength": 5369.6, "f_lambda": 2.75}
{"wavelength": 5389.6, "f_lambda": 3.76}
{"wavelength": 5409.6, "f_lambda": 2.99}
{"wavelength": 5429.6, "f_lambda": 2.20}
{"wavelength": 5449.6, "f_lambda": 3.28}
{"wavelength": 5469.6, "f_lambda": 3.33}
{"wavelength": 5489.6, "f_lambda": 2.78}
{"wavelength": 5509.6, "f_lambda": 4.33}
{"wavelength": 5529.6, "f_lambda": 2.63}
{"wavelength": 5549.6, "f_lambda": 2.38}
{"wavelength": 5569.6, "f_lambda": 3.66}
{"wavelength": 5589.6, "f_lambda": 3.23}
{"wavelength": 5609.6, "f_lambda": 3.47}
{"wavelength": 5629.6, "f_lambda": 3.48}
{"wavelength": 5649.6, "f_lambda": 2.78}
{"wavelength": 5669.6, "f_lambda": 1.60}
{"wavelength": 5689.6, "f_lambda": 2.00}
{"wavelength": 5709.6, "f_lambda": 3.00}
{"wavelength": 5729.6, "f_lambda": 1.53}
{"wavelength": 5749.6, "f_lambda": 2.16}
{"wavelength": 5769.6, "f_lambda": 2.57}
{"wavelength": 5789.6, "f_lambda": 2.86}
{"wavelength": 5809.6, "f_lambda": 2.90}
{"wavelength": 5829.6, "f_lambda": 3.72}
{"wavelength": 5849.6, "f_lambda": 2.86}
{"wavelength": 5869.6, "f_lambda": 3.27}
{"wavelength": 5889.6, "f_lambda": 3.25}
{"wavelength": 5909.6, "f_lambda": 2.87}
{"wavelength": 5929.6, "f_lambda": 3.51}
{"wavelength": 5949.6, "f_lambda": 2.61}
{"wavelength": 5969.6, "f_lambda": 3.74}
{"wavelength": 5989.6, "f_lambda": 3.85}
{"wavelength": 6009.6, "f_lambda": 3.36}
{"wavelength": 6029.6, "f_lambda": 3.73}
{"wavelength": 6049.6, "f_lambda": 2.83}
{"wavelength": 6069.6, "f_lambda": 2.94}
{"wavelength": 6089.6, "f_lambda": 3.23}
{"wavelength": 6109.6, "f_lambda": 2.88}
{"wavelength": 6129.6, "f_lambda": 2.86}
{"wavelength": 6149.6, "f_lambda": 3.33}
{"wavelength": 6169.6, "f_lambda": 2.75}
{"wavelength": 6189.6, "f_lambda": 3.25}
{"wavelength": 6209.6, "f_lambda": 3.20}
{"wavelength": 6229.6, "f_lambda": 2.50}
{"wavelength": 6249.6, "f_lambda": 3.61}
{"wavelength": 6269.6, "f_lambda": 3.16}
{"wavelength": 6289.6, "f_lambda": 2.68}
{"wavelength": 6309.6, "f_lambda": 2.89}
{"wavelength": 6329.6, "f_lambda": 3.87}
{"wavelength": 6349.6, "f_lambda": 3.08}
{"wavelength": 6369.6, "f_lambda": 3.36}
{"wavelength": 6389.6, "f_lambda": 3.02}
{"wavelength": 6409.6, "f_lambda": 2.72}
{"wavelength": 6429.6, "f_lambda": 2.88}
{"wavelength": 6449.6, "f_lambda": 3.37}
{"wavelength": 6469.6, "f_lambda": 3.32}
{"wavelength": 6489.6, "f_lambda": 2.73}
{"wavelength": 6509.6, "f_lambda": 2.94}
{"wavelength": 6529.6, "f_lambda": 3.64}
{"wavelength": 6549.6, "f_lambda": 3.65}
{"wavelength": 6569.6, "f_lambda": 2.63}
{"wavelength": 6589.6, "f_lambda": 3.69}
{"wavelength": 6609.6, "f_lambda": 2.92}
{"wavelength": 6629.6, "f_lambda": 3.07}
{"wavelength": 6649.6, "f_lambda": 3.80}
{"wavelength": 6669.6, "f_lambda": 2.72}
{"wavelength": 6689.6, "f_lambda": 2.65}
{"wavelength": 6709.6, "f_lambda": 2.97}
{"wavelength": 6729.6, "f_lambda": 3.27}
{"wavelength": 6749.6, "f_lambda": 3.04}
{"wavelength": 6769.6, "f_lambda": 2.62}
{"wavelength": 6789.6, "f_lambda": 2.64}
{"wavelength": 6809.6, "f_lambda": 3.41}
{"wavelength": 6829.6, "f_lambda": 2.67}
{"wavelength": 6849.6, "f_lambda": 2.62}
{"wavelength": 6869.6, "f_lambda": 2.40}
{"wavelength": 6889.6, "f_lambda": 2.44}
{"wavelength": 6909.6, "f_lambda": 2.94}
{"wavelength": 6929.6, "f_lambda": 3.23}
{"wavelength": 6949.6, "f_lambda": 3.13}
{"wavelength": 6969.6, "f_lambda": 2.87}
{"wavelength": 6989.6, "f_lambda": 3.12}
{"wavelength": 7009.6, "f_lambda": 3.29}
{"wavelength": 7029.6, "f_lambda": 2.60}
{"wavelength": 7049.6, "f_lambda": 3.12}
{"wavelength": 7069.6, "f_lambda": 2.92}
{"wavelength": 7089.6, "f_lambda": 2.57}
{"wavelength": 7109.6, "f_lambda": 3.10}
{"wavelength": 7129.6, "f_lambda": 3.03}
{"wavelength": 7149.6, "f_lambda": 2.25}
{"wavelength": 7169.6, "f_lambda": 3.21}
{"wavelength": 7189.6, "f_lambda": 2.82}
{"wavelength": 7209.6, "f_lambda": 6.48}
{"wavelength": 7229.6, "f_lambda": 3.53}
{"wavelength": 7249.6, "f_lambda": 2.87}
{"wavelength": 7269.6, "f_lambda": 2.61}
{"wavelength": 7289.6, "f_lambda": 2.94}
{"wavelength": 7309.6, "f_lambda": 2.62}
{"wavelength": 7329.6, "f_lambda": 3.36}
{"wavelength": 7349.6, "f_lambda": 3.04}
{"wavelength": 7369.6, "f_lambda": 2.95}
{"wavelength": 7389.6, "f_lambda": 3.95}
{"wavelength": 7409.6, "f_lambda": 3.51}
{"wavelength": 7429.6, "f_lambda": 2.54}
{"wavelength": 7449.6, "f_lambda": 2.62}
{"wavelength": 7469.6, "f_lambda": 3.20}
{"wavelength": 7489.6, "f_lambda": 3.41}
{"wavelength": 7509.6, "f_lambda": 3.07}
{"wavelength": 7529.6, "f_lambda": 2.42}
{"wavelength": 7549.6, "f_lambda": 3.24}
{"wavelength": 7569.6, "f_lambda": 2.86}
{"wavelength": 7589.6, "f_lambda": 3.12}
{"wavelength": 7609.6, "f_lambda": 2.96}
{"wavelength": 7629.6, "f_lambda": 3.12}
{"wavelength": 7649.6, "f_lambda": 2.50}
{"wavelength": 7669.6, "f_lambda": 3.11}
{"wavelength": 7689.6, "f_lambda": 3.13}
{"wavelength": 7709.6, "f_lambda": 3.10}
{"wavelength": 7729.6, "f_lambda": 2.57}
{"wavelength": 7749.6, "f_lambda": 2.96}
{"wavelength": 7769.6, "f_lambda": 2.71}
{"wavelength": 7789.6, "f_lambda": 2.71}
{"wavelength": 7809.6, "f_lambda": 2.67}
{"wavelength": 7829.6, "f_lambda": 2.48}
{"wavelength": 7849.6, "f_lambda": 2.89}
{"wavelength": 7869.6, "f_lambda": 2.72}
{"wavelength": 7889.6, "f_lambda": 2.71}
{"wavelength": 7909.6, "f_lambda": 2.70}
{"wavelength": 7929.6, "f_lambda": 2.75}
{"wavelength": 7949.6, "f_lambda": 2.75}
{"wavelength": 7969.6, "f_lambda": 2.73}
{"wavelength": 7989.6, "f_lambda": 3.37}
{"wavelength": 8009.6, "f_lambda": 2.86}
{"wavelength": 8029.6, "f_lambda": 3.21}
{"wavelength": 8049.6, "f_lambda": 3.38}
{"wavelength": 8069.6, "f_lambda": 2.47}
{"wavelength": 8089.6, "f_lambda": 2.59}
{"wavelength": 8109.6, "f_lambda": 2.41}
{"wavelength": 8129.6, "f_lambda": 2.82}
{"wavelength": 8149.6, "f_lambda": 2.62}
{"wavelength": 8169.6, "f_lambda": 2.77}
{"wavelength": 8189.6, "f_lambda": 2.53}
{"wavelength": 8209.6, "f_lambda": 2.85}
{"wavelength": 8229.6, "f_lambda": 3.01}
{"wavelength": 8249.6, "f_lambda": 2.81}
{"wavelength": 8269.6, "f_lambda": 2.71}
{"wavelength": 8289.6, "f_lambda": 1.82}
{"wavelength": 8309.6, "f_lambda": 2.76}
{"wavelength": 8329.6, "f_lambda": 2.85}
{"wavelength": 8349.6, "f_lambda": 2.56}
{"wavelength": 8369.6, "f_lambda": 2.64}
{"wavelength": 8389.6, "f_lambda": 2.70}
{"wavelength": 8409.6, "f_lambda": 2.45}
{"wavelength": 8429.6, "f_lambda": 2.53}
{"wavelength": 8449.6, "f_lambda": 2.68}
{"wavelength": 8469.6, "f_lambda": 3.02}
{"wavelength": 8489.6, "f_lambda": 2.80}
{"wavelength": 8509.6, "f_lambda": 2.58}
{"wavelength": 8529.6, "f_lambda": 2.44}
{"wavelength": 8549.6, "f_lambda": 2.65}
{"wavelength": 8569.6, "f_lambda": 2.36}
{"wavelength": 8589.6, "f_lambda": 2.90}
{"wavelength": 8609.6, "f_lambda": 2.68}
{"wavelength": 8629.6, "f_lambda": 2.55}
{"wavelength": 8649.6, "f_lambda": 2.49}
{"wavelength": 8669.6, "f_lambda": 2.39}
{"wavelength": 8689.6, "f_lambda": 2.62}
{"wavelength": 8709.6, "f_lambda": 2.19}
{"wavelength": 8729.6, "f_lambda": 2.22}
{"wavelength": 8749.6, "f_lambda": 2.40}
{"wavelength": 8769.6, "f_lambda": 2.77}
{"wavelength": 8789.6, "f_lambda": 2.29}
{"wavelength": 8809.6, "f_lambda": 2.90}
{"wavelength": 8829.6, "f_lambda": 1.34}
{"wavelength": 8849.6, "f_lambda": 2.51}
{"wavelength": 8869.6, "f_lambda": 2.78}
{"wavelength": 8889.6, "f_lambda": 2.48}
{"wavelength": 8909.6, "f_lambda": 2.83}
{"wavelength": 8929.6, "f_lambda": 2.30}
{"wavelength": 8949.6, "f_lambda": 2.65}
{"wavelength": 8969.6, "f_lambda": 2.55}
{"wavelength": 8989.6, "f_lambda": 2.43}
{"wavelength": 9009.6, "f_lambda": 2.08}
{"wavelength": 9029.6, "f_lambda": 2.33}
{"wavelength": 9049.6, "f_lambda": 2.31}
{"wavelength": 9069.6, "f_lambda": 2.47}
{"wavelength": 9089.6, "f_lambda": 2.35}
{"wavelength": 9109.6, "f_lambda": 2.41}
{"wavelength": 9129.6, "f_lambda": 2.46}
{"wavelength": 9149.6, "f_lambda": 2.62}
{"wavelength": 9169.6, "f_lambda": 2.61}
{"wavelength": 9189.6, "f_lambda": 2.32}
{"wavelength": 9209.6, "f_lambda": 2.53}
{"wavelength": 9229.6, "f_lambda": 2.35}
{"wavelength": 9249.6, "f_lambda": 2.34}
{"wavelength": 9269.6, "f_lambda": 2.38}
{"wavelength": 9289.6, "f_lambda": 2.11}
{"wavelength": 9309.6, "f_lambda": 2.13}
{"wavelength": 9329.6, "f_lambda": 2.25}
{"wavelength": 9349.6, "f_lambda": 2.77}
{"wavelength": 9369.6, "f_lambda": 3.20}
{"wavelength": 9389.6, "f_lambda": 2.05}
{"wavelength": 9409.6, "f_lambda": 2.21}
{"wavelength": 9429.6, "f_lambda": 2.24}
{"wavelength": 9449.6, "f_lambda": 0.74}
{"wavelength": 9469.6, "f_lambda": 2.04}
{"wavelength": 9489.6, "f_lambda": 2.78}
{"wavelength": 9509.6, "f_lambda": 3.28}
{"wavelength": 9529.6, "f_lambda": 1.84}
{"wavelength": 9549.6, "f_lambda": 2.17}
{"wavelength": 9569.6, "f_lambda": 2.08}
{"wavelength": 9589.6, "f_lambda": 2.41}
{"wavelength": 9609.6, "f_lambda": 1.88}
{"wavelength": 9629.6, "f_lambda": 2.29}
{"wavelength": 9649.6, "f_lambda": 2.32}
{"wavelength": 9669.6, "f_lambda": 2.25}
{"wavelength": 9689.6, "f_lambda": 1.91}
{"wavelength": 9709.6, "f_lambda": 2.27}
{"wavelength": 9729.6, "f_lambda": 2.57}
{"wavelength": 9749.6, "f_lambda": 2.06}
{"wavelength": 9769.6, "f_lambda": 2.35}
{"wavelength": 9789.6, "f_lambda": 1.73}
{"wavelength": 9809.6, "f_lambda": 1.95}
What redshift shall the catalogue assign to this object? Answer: 0.10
